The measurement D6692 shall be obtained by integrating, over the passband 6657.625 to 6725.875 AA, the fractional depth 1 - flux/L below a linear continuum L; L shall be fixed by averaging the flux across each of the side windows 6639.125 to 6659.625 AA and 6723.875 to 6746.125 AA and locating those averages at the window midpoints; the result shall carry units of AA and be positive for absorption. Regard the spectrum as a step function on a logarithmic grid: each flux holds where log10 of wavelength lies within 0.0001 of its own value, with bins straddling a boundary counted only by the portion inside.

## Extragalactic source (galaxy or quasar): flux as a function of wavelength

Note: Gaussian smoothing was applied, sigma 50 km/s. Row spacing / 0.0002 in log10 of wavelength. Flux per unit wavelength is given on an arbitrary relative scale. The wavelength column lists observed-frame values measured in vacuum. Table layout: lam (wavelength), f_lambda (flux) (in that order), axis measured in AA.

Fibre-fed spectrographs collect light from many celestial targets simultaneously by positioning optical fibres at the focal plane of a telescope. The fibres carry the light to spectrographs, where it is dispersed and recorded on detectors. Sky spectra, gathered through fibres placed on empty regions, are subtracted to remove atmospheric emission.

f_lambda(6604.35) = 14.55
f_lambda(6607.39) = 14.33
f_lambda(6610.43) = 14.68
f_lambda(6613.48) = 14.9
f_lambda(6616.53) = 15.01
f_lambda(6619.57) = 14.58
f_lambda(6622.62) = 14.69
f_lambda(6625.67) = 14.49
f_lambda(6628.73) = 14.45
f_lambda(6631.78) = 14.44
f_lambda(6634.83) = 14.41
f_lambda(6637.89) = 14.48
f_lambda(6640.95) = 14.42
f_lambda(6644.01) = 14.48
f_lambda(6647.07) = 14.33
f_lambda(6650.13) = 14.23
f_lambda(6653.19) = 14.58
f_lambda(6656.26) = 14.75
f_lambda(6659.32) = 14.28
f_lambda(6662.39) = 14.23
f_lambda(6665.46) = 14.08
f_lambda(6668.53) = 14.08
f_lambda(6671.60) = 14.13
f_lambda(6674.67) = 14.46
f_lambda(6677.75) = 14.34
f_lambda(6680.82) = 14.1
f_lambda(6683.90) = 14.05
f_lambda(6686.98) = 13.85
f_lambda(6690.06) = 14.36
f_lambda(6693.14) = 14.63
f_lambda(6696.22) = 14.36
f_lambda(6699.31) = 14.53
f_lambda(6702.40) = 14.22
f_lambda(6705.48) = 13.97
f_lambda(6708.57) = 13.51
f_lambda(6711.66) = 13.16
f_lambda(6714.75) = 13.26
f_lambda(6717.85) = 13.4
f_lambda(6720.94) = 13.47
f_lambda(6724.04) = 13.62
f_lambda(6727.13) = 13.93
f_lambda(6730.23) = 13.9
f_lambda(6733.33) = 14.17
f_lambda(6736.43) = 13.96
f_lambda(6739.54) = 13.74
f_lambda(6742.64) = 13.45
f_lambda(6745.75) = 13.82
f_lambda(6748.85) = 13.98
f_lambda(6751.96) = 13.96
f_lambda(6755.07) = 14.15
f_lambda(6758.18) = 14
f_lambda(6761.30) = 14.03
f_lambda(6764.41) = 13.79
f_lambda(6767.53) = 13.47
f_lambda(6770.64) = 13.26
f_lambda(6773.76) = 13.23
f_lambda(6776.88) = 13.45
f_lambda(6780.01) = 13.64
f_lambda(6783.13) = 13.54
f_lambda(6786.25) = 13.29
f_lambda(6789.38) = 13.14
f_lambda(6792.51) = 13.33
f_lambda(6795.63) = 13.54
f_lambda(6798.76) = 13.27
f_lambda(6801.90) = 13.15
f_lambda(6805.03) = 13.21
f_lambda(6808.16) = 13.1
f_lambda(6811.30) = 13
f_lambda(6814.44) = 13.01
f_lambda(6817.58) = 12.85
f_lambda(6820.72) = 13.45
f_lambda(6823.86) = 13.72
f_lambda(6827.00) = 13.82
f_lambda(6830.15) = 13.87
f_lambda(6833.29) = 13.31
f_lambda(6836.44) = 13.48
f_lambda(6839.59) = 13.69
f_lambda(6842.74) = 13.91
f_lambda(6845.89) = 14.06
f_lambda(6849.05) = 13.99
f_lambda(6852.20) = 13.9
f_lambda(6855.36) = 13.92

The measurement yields 0.7 AA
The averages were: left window 14.5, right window 13.8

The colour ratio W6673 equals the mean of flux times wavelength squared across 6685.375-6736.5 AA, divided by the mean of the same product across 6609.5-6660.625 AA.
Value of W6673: 0.98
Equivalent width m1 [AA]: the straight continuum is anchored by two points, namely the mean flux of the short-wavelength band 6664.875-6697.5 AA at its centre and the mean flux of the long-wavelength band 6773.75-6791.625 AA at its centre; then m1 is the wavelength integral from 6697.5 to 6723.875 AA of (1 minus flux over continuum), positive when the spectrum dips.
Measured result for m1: 0.6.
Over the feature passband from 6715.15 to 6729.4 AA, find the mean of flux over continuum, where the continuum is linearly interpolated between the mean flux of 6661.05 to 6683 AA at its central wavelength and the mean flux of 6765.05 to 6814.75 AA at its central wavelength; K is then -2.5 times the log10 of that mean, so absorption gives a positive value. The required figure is 0.02 mag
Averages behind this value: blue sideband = 14.2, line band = 13.6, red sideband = 13.3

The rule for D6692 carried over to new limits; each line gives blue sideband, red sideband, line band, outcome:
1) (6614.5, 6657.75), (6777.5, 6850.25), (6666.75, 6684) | 0.10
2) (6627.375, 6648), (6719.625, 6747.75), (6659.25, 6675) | 0.06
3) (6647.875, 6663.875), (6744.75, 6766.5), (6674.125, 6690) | 0.15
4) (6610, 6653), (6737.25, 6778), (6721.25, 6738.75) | 0.03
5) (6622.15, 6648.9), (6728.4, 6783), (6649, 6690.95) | 0.01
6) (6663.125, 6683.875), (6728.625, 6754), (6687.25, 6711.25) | -0.14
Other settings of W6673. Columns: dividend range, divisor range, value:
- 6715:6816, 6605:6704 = 0.97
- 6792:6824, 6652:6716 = 0.97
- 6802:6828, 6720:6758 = 0.98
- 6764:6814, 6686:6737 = 0.98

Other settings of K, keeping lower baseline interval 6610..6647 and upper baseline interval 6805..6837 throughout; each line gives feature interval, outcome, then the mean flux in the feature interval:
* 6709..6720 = 0.06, 13.3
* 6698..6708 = -0.01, 14.2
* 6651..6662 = -0.01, 14.5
